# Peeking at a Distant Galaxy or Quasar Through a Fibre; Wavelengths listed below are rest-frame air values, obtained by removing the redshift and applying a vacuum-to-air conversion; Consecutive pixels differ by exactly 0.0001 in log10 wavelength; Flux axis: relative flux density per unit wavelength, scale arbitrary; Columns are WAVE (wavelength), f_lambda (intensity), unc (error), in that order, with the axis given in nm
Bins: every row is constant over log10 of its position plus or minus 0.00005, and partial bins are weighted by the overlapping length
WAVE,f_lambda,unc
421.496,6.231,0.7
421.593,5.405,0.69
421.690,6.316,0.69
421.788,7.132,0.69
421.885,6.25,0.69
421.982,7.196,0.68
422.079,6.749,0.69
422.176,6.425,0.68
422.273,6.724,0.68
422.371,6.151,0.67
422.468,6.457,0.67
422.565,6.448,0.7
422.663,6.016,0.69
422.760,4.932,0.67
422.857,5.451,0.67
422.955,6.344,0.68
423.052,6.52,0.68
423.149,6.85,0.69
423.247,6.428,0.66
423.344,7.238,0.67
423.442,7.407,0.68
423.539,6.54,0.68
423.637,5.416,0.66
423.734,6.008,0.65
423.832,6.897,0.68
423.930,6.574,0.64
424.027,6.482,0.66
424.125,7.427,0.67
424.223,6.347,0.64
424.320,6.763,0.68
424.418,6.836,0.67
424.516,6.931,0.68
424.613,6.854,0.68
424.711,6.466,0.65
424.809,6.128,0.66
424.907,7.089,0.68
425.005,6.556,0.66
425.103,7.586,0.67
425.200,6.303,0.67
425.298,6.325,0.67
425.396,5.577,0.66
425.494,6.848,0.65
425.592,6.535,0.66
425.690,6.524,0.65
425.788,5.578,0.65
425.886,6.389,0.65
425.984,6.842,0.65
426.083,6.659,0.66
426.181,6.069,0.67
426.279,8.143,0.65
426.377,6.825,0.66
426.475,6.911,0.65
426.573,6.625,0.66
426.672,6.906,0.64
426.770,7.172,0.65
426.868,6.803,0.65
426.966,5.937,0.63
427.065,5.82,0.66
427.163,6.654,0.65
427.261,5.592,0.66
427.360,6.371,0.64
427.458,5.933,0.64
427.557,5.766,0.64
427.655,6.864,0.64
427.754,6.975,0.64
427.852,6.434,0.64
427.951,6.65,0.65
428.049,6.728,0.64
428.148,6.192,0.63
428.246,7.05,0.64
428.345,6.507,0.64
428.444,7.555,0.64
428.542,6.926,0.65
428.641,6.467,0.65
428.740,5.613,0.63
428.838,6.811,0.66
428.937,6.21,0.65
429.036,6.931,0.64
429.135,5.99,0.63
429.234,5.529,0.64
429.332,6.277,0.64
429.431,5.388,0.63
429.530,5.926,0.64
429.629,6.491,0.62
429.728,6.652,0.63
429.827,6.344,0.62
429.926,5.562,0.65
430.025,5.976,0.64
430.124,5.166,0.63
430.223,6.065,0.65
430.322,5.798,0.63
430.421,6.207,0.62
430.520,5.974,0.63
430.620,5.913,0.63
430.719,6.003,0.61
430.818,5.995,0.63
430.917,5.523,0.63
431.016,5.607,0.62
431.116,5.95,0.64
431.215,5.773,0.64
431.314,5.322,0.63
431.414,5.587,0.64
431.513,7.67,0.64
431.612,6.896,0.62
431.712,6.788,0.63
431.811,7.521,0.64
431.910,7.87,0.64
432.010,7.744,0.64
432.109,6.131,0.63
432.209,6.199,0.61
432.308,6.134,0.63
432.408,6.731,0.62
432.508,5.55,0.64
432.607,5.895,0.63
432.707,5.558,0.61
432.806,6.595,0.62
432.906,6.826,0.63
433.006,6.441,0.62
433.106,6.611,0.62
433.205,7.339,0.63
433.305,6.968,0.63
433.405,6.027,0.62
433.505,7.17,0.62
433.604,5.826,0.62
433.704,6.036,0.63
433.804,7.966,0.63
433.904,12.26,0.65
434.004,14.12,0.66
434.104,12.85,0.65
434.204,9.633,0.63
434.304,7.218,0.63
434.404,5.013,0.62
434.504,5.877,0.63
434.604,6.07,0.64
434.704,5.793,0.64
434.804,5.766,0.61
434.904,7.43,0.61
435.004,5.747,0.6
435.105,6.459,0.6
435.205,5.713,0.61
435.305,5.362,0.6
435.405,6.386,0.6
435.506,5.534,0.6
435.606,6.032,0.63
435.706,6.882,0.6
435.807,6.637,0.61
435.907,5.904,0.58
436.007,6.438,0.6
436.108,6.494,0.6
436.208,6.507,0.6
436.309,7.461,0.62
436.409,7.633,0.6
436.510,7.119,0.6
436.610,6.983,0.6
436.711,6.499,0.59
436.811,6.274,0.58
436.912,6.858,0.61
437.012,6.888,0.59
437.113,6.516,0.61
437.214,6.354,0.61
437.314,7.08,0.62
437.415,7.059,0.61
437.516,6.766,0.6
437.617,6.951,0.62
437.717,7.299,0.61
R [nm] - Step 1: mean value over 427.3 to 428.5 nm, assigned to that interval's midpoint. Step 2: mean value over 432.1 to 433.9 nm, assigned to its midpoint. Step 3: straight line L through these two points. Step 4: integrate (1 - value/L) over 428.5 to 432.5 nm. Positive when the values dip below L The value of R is 0.216 nm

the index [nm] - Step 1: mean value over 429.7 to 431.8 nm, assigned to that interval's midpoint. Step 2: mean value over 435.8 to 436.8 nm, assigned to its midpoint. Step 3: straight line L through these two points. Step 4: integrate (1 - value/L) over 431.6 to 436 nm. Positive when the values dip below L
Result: -0.34 nm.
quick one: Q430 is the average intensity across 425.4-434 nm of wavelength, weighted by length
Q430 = 6.51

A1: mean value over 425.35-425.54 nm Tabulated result 6.21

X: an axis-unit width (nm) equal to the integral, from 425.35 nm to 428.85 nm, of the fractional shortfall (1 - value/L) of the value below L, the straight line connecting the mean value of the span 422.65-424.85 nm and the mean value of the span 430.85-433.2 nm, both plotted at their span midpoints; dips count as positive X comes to -0.044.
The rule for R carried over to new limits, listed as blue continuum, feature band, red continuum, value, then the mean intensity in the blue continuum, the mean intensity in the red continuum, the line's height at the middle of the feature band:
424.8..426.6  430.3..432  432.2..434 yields 0.146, 6.62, 6.99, 6.89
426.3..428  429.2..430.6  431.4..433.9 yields 0.143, 6.51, 6.76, 6.64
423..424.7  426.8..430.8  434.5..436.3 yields 0.136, 6.67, 6.2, 6.47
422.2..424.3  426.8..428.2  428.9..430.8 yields -0.043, 6.42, 6.02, 6.16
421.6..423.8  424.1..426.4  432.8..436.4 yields -0.038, 6.39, 7.05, 6.53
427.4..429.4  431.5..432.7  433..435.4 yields 0.054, 6.46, 7.32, 7.01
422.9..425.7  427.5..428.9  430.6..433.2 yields -0.025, 6.61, 6.36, 6.49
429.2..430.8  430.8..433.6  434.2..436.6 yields -0.134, 5.96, 6.41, 6.14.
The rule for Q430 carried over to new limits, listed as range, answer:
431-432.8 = 6.4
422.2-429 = 6.52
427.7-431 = 6.23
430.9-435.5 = 6.87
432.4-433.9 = 6.67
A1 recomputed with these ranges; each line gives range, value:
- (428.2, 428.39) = 6.77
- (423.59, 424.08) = 6.29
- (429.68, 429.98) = 6.18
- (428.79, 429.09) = 6.63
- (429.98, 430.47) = 5.84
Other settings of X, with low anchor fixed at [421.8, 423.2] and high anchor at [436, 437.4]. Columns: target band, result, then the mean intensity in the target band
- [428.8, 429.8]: 0.05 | 6.21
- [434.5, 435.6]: 0.12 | 6.02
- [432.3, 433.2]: 0.05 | 6.32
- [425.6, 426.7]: -0.03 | 6.67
